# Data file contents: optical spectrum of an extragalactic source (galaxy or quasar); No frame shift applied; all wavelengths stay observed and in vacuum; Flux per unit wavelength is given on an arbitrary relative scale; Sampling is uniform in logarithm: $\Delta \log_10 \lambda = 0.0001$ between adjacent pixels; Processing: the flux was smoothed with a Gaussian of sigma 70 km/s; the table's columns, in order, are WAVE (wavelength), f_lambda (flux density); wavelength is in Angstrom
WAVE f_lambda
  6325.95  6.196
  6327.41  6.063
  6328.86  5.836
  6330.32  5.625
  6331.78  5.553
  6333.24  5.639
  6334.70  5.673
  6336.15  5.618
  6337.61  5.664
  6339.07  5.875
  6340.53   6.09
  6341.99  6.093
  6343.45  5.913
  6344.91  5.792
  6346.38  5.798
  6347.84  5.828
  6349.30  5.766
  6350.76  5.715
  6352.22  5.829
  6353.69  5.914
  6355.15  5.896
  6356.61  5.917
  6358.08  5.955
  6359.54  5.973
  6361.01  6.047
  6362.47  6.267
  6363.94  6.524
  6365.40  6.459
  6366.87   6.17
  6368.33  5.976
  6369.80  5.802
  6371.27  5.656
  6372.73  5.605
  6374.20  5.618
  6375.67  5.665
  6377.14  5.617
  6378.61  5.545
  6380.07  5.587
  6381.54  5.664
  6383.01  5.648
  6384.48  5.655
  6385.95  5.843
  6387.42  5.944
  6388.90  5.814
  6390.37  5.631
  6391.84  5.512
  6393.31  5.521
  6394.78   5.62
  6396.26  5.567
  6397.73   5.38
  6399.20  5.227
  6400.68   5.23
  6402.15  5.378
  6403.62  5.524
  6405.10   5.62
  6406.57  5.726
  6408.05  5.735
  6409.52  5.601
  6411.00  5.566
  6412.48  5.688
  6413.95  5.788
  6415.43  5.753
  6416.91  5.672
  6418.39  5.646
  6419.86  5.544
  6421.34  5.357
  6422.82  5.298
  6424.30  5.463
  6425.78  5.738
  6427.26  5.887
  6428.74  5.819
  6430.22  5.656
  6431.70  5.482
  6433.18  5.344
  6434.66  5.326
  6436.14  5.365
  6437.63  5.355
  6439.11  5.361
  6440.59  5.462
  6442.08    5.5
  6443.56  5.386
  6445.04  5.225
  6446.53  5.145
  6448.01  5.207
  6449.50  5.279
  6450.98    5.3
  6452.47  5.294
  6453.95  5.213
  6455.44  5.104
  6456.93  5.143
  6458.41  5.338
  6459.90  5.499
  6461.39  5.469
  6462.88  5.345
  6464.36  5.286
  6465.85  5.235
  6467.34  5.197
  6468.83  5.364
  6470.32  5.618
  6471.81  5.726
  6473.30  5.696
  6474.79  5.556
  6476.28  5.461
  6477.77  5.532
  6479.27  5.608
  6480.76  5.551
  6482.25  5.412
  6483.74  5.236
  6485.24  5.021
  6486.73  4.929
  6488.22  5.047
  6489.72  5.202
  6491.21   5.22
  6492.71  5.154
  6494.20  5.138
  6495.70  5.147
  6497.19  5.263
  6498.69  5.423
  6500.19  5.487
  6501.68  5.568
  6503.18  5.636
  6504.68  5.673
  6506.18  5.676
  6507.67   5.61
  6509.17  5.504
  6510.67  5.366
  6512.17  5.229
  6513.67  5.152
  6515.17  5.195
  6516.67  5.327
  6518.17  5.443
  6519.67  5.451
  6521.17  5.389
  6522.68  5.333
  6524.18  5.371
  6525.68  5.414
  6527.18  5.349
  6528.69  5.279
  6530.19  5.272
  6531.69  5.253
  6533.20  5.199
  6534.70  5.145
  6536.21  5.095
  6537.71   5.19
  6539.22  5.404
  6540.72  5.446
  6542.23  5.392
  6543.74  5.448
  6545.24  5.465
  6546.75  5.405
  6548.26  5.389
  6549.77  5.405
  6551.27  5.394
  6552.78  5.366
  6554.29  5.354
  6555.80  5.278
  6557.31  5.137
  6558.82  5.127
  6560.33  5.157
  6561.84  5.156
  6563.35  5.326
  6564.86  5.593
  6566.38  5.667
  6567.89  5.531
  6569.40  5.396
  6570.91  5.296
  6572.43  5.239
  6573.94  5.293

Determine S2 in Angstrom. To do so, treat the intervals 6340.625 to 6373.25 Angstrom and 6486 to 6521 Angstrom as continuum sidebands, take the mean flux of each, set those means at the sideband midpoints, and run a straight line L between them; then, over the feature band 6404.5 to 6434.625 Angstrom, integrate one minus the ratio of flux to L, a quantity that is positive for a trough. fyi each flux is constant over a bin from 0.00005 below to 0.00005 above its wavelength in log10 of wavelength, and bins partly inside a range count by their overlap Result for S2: 0.4 Angstrom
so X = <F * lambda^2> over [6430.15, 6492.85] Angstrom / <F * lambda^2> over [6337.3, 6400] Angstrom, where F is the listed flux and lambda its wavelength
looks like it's 0.95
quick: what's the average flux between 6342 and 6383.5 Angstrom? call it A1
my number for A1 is 5.87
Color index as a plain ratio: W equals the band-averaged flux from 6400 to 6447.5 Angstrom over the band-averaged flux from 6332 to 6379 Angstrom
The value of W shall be 0.94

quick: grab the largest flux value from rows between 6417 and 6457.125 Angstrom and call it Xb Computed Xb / 5.887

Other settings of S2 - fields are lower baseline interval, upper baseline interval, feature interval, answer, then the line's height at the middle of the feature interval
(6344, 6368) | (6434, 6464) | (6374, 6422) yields 0.69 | 5.69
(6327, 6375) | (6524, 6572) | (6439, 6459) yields 1.18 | 5.61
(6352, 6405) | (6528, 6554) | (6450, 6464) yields 0.62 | 5.55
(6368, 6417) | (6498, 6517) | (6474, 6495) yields 0.75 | 5.49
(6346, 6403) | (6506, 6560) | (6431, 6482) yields 1.47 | 5.54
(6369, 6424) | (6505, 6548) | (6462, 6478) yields 0.02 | 5.46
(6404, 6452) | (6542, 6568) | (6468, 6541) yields 0.78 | 5.42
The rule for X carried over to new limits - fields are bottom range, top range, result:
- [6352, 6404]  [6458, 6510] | 0.97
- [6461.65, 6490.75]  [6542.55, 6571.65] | 1.02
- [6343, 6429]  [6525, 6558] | 0.98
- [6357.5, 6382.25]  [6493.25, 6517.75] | 0.96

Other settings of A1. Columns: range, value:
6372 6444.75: 5.57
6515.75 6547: 5.33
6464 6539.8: 5.35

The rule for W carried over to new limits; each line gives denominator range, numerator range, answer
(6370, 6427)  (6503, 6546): 0.96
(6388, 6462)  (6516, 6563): 0.97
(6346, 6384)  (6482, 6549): 0.91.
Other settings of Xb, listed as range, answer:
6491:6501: 5.487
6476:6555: 5.676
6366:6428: 6.17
